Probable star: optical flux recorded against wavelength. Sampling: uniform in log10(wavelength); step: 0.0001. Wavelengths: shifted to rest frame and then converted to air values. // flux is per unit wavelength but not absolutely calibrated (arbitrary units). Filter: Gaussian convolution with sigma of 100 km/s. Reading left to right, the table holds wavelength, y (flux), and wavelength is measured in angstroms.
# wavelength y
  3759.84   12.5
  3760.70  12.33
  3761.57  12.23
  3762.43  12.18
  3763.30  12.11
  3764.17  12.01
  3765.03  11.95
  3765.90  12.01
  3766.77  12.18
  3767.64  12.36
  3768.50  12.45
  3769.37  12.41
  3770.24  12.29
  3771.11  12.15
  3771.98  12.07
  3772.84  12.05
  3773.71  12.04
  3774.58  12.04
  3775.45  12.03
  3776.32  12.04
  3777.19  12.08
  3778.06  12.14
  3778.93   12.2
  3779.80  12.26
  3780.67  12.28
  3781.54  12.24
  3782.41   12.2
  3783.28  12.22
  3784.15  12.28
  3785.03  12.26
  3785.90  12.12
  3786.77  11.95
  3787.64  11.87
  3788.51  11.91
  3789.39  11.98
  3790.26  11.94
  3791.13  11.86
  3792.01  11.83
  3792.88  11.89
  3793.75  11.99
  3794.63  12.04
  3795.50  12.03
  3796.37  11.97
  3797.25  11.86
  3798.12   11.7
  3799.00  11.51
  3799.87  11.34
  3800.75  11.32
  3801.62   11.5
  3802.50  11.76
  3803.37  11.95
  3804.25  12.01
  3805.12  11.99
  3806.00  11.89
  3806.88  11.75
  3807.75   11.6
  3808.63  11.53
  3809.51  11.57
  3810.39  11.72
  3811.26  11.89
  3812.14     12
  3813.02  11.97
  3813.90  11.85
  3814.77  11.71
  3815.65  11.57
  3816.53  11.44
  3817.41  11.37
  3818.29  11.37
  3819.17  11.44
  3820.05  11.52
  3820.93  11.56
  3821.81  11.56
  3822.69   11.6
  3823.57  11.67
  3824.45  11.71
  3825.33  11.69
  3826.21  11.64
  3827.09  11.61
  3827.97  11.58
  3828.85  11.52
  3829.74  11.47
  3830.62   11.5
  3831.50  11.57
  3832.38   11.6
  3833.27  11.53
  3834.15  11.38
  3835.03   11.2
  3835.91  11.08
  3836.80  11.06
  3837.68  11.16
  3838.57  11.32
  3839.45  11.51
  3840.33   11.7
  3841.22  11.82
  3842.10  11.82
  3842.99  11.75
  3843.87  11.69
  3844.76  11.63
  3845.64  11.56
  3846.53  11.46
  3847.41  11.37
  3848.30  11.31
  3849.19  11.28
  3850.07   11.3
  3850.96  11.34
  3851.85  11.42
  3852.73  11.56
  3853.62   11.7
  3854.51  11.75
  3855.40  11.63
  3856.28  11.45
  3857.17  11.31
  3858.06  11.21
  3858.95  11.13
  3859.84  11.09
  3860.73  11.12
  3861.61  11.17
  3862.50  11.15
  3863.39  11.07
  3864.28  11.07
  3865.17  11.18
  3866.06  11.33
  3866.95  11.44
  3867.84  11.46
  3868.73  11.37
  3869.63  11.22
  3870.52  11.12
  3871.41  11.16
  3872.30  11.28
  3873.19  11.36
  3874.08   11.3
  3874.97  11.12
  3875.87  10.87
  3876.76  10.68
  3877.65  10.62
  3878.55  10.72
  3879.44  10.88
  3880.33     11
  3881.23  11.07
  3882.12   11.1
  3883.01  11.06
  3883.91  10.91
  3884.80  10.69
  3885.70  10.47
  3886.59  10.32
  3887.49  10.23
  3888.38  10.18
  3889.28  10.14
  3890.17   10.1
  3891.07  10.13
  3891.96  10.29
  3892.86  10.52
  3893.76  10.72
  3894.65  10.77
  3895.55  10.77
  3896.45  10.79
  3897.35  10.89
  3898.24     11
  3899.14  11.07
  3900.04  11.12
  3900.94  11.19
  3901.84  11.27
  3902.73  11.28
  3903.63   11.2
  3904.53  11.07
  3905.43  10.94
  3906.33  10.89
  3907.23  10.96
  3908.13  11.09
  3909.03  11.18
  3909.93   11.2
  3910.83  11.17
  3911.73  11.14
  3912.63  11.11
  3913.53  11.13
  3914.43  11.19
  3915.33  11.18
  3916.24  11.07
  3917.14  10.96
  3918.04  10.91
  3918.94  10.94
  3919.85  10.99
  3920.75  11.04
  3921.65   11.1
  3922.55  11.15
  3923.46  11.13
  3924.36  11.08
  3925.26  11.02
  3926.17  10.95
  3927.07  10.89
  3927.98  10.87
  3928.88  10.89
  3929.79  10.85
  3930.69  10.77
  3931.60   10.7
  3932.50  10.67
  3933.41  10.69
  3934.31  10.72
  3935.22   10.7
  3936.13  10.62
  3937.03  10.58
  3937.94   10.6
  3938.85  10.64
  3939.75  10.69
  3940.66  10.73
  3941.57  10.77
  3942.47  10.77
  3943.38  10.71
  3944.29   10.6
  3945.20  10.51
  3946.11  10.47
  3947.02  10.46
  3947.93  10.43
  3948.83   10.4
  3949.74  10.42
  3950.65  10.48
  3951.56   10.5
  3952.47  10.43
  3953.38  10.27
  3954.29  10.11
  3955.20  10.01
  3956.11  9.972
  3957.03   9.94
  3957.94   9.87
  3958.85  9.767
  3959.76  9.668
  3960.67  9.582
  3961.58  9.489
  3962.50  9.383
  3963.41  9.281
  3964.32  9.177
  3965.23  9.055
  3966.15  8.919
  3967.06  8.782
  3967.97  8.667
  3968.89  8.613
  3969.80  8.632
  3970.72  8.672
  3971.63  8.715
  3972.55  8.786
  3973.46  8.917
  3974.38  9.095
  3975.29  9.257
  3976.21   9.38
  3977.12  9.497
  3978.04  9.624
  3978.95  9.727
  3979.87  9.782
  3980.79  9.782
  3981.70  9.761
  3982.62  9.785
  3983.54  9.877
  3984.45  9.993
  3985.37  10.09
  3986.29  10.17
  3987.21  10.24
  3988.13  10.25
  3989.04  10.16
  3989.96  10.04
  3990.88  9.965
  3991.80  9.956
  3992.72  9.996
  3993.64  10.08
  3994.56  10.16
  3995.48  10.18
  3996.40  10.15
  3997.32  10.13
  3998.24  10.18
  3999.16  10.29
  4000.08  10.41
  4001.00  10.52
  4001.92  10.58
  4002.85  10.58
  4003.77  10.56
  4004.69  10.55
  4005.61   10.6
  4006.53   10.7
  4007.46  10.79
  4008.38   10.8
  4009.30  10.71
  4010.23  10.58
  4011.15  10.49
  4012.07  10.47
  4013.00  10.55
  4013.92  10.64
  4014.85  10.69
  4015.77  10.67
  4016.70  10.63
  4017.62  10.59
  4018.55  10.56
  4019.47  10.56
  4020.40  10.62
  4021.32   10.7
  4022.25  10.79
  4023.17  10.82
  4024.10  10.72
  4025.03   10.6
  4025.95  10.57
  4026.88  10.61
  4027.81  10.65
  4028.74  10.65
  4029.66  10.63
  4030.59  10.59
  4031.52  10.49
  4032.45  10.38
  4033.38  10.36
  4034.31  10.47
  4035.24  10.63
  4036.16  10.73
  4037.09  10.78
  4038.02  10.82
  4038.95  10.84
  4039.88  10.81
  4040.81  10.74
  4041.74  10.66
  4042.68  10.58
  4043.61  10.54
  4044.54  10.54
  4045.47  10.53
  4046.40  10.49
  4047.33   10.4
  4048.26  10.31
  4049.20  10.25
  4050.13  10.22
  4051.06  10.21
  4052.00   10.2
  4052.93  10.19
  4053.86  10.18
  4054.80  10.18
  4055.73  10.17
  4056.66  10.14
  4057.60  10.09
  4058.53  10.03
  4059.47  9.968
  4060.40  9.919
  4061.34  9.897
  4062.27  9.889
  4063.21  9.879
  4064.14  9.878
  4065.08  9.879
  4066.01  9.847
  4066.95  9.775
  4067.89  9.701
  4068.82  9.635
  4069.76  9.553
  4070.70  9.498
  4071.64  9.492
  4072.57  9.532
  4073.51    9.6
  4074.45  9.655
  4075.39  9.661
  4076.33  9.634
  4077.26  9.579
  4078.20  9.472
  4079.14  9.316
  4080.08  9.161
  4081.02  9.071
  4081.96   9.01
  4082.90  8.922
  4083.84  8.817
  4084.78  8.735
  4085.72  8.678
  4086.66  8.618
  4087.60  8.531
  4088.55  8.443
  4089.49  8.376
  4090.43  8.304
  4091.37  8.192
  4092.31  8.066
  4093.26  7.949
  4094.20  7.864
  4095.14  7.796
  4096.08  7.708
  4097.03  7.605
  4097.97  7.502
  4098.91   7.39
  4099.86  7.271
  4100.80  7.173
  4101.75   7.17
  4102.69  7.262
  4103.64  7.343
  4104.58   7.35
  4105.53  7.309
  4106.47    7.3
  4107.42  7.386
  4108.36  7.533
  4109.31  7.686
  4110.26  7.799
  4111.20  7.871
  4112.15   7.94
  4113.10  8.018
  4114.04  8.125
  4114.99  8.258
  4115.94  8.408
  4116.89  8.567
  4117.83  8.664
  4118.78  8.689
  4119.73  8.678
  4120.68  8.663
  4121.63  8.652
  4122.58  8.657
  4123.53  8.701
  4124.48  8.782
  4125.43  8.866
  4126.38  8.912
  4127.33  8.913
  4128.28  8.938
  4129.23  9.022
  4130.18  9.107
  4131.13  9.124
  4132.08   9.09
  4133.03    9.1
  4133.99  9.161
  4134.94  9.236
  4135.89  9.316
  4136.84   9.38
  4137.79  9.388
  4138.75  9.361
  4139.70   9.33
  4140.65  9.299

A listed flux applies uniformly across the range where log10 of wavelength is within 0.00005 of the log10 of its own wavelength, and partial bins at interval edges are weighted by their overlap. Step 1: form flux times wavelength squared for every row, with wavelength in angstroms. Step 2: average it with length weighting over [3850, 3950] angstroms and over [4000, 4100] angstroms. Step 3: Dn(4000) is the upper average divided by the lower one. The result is 0.98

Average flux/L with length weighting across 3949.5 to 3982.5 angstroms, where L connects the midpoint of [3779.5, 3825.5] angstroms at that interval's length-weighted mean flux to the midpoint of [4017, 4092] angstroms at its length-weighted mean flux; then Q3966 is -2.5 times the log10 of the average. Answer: 0.12 mag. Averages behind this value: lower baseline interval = 11.8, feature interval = 9.5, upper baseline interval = 9.98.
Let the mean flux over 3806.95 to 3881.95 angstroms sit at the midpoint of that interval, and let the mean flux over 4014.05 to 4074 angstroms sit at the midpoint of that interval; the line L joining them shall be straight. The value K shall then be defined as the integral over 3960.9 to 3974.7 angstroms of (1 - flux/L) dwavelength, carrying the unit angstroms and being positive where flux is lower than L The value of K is 2.3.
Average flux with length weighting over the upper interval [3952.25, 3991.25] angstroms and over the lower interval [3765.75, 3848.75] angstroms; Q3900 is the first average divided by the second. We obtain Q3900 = 0.8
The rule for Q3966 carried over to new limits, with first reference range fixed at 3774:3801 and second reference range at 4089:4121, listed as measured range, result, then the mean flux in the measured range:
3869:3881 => -0.02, 11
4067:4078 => -0.16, 9.6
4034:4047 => -0.22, 10.7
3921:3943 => -0.07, 10.8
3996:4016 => -0.15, 10.5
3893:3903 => -0.04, 11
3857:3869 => -0.02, 11.2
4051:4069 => -0.18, 9.98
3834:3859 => -0.02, 11.5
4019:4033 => -0.19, 10.6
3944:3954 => -0.06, 10.4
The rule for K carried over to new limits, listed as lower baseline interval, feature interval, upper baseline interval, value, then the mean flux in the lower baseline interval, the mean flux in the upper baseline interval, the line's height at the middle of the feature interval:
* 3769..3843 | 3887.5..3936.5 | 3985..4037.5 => 0.9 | 11.8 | 10.5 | 11.1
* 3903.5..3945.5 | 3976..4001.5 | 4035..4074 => 1.3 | 10.9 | 10.2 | 10.5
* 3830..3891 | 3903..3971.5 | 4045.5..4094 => 0.9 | 11.2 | 9.51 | 10.6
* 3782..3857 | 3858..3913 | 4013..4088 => 1.3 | 11.7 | 10.1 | 11.2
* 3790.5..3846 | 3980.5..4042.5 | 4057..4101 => -5.0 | 11.6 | 9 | 9.69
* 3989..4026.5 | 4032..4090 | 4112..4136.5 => -1.0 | 10.5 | 8.77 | 9.7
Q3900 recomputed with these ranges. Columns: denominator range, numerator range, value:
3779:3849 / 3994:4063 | 0.89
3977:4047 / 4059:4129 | 0.83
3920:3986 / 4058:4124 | 0.86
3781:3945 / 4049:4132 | 0.78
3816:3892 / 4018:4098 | 0.87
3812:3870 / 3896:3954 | 0.95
